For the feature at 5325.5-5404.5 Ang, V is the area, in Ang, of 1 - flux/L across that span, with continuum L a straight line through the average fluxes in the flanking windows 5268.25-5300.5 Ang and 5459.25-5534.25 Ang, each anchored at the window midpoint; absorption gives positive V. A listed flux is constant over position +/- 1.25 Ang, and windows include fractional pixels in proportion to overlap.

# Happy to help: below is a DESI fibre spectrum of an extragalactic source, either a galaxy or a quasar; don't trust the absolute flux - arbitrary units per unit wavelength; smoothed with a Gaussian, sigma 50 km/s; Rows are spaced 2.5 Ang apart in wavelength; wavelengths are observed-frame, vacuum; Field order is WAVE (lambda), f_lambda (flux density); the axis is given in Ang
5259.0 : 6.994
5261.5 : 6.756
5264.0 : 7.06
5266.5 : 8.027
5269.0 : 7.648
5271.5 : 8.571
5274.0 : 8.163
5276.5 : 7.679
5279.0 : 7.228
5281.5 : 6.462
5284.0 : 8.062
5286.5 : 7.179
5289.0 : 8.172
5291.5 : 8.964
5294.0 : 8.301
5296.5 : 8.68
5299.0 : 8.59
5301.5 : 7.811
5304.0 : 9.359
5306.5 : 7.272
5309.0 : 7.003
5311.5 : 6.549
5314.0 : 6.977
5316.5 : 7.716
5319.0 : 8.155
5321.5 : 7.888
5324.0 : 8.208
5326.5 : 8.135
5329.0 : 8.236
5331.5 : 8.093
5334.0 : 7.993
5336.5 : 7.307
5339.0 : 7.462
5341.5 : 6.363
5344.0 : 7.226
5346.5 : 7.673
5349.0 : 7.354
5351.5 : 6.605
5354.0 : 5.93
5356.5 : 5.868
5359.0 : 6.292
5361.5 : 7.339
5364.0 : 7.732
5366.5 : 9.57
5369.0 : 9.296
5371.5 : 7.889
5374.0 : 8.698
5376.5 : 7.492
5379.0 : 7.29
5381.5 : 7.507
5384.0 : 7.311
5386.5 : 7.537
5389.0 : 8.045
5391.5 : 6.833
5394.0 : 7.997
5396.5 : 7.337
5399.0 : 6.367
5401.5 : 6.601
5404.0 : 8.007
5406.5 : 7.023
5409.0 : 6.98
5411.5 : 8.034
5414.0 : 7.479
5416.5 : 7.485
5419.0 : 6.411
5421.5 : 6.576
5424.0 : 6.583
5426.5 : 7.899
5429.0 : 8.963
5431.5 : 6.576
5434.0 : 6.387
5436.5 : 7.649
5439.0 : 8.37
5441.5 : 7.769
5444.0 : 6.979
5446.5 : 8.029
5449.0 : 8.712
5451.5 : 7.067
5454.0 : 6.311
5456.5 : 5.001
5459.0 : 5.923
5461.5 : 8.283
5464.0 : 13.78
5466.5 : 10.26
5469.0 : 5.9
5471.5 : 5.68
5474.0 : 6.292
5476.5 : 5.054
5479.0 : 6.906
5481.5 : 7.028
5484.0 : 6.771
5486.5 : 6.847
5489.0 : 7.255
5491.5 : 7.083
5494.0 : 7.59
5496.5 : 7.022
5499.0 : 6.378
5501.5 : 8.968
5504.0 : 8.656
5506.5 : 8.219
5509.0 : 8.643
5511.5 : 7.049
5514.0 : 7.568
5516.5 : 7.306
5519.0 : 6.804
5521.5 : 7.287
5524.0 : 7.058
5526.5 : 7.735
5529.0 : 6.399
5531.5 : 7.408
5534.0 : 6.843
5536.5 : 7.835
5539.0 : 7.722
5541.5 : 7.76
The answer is 3.1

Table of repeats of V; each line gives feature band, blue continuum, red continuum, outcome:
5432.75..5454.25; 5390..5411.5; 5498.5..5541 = -0.6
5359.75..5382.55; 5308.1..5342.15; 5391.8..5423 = -2.1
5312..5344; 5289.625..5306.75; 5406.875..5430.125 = 2.1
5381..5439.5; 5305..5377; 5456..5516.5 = 1.4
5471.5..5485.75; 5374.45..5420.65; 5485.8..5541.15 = 2.0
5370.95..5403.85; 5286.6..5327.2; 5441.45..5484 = 0.7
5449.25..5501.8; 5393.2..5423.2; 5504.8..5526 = 1.3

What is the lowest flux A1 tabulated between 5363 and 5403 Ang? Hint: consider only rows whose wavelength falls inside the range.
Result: 6.367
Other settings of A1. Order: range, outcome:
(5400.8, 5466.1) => 5.001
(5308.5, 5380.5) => 5.868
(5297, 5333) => 6.549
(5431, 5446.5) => 6.387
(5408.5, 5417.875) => 6.98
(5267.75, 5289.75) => 6.462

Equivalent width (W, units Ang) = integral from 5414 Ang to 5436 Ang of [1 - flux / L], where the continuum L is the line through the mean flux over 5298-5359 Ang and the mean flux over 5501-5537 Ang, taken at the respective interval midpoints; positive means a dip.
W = 1.0 Ang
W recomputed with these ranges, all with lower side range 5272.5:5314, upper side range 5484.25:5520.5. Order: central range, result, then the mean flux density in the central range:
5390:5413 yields 1.2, 7.25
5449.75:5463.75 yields 0.8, 7.11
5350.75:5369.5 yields 1.1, 7.27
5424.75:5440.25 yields 0.0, 7.61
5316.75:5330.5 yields -0.6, 8.09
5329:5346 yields 0.6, 7.48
